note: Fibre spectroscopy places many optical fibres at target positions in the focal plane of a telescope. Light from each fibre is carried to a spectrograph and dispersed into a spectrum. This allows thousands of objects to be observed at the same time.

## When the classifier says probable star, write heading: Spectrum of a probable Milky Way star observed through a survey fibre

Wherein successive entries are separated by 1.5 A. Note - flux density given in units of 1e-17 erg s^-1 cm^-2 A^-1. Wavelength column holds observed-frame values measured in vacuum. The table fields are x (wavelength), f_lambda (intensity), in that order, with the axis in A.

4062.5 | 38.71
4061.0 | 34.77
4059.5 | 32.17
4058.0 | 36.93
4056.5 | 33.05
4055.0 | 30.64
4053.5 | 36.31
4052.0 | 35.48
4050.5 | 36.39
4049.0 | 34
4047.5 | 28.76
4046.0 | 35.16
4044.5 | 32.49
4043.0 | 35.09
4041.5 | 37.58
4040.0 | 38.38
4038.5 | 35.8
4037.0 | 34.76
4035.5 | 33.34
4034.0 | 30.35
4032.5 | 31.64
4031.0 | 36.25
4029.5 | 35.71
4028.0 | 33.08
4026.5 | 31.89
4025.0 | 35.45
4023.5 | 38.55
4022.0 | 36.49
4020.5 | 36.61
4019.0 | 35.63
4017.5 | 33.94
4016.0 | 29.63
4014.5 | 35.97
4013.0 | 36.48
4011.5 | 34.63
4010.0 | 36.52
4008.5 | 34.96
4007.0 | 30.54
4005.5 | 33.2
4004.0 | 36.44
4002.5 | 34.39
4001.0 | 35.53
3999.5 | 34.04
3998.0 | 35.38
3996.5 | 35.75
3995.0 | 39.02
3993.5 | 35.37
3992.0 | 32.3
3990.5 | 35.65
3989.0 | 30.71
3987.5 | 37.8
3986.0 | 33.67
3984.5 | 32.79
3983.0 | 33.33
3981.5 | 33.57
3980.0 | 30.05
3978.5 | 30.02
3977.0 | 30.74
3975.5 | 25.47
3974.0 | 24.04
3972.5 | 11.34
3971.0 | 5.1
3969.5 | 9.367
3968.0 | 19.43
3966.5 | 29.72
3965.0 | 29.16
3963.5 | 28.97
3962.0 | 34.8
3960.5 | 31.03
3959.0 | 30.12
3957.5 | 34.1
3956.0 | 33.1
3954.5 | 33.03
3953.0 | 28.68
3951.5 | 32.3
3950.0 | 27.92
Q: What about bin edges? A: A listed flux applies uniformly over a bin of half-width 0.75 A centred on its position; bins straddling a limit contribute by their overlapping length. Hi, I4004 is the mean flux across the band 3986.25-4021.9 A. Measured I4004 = 34.8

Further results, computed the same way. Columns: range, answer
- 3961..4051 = 32.2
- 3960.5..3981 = 24.1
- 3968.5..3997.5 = 28.7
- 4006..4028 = 34.7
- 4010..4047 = 34.8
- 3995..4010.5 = 34.9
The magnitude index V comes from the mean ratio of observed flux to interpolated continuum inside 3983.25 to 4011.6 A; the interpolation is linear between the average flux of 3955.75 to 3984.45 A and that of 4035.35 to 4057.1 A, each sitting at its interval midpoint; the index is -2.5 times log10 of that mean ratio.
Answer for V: -0.18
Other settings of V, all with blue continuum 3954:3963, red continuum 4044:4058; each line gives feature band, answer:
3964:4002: 0.13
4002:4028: -0.05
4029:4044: -0.04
